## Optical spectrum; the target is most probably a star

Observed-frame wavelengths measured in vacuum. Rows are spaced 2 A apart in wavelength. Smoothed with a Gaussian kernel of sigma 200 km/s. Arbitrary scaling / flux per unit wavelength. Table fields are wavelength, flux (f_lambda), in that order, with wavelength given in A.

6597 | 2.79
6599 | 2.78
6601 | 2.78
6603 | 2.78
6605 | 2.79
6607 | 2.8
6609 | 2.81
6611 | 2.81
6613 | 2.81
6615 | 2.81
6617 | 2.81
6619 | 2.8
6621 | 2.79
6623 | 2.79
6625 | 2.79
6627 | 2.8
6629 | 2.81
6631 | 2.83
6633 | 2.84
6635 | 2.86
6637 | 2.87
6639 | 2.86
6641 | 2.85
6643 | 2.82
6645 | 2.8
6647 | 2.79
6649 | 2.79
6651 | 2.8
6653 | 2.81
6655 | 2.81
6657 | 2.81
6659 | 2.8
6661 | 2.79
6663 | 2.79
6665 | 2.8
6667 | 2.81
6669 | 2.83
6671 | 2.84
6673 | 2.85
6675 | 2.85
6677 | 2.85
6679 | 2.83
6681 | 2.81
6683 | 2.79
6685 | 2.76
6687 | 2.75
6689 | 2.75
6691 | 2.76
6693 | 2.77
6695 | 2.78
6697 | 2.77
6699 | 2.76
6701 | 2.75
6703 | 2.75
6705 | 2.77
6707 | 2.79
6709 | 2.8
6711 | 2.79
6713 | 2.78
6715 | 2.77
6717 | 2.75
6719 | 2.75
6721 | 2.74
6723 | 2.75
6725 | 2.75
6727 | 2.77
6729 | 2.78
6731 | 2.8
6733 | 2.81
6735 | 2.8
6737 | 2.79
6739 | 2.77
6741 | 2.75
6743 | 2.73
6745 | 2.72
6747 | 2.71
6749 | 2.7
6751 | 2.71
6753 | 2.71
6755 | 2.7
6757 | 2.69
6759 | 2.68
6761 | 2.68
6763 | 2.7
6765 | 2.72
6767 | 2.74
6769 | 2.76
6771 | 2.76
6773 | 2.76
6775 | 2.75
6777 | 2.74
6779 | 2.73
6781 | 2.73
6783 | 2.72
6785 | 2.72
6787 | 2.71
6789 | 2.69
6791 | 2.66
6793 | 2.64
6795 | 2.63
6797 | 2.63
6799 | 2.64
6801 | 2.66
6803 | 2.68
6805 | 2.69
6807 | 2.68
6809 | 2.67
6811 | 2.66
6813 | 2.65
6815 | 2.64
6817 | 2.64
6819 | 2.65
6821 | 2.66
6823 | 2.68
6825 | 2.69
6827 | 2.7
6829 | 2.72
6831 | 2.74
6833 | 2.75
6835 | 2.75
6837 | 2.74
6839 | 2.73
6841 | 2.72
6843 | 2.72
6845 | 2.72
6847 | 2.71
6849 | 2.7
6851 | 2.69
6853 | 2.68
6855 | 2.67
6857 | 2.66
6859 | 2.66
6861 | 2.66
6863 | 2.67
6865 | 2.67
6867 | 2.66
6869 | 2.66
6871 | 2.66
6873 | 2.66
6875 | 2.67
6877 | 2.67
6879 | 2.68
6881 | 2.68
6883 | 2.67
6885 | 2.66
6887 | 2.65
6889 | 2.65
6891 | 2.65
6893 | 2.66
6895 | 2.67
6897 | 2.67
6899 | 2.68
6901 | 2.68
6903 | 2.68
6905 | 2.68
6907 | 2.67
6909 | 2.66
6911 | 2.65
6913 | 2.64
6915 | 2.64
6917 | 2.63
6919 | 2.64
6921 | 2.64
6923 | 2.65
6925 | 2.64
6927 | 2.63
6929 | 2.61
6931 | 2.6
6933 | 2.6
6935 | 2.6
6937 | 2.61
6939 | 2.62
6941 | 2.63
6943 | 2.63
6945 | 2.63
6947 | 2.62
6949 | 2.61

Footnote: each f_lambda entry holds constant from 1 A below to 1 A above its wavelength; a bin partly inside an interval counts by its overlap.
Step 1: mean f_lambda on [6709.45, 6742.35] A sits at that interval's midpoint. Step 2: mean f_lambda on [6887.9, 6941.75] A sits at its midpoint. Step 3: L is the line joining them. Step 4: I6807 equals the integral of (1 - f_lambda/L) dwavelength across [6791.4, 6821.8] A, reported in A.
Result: 0.7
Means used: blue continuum 2.77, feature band 2.65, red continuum 2.64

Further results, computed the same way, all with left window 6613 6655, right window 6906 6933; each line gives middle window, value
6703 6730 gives -0.04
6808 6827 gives 0.27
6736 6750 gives 0.05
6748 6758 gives 0.14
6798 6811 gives 0.19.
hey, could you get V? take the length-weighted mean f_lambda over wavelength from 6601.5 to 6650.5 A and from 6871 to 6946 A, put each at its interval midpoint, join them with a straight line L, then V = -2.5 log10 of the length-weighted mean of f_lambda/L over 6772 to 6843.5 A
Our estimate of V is 0.01 mag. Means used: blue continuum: 2.81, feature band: 2.69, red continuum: 2.65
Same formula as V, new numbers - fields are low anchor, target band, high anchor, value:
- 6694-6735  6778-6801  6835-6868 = 0.019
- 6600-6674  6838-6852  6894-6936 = -0.010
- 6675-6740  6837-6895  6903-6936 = -0.002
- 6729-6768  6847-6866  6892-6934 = 0.001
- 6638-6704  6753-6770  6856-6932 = 0.013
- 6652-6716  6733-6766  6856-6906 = 0.010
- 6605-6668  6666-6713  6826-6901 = -0.004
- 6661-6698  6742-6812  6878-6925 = 0.015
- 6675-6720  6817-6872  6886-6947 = -0.002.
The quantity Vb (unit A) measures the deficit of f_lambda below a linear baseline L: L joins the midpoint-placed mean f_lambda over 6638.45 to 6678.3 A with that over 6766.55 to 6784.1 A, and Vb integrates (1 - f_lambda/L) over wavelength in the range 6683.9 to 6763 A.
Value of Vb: 0.7 A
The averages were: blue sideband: 2.82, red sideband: 2.74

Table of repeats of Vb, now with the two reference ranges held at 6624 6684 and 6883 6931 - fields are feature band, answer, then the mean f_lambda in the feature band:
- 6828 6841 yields -0.2 A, 2.74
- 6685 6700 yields 0.2 A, 2.76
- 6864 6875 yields 0.1 A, 2.66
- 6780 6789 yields 0.1 A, 2.72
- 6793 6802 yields 0.3 A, 2.64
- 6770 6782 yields 0.0 A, 2.74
